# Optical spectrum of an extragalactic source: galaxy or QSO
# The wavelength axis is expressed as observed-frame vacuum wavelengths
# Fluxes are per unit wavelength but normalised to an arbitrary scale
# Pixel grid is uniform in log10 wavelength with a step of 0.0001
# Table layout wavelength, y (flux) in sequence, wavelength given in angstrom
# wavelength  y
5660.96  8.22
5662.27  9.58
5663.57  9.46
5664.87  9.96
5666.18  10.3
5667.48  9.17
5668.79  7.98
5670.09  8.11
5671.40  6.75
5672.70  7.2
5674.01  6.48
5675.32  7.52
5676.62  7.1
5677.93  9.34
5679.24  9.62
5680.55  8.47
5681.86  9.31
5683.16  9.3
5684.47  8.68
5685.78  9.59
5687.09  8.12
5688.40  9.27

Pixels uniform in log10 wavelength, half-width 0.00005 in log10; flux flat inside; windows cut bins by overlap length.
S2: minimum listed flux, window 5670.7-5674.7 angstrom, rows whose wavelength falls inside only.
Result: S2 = 6.48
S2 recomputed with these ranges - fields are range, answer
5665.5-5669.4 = 7.98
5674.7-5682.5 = 7.1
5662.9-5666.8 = 9.46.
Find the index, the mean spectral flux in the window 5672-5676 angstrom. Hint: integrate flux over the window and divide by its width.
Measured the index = 7.07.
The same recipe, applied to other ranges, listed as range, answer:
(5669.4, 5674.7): 7.14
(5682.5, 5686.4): 9.2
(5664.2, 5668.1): 9.82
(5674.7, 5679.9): 8.4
